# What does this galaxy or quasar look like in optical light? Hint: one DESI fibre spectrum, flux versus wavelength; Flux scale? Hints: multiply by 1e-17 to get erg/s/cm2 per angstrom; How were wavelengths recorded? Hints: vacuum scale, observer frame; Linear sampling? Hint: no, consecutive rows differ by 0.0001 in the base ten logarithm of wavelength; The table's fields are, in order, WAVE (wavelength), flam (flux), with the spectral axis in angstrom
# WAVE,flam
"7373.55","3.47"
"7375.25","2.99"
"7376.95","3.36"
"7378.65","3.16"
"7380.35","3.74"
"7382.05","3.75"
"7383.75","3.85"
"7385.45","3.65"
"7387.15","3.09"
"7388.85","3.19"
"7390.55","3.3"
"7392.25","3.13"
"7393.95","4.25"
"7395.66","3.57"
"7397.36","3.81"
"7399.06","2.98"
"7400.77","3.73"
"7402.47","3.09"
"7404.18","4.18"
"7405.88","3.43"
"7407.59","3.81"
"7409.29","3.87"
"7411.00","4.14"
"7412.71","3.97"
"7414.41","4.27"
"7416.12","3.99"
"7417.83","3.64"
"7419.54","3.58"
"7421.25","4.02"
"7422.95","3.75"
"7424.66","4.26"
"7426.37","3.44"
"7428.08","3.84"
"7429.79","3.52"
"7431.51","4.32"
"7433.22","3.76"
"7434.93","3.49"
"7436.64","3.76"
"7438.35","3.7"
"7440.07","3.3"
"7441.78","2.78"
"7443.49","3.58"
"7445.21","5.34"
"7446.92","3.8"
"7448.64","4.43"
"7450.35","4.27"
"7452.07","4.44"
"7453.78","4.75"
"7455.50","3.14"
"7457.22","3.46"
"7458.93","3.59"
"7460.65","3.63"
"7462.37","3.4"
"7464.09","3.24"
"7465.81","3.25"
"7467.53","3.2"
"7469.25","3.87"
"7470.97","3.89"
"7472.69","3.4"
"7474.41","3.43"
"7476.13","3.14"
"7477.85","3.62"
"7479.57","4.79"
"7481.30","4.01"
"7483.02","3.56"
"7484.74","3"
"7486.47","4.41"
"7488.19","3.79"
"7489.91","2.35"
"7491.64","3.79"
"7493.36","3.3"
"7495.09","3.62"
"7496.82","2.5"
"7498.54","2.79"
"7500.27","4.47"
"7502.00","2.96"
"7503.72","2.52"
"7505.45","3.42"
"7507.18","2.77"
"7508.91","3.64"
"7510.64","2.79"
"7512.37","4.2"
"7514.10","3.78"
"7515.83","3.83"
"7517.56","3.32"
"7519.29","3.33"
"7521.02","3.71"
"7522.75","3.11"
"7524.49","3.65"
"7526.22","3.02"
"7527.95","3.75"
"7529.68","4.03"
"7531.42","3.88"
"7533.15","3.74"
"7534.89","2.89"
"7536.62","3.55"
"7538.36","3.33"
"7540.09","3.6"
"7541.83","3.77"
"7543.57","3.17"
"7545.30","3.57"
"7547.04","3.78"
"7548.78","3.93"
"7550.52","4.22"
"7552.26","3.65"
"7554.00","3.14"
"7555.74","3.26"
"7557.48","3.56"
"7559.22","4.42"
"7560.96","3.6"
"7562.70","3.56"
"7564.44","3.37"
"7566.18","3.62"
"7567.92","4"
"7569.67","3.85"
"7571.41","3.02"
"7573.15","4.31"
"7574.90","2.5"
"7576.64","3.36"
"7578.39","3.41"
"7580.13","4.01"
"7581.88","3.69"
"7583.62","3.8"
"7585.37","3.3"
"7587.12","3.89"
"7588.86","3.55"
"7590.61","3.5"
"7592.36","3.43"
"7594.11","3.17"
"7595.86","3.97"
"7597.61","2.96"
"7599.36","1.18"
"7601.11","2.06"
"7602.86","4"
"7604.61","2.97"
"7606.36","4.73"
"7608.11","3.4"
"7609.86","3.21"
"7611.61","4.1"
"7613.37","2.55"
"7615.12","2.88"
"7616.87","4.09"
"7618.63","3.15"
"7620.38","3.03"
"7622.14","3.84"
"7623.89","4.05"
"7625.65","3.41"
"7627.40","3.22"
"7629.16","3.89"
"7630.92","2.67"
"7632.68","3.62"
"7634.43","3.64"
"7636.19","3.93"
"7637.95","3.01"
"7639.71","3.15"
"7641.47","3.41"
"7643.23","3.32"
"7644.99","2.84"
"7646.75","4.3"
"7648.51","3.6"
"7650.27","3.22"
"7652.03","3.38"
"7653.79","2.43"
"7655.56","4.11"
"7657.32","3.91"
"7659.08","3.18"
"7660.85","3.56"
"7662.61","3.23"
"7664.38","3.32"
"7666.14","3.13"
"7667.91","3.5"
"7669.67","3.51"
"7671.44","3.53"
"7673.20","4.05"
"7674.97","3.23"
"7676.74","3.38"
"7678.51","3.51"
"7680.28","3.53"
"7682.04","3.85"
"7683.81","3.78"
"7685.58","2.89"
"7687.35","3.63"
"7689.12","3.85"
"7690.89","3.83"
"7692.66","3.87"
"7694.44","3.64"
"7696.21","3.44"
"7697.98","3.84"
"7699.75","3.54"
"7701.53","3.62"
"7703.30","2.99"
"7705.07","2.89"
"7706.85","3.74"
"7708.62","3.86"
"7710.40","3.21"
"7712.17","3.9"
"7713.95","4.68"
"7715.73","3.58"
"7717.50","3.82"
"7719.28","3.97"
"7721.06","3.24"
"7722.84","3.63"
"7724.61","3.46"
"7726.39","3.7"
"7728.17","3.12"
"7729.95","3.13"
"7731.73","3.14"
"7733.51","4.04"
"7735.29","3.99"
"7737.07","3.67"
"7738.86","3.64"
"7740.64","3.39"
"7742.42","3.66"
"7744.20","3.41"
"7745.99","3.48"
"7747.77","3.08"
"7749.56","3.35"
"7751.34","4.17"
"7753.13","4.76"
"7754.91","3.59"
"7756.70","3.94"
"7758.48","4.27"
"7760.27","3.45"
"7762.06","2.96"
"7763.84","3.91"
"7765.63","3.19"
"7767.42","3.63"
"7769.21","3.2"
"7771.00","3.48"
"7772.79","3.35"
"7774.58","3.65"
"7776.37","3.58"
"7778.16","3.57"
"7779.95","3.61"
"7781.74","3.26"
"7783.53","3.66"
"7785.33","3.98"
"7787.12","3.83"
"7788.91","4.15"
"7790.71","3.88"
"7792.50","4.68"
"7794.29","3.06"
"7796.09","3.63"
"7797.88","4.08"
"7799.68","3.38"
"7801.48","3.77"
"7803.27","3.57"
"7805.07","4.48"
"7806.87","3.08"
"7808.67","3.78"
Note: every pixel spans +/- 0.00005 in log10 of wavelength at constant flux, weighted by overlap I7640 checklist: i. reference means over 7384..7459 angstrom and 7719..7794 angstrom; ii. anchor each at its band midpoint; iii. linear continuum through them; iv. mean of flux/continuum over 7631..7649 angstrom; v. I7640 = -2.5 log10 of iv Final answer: 0.07 mag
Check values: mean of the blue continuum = 3.76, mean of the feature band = 3.44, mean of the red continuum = 3.63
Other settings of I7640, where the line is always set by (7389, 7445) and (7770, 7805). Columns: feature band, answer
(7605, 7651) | 0.07 mag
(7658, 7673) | 0.09 mag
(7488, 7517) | 0.12 mag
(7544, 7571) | 0.01 mag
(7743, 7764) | 0.01 mag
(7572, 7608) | 0.10 mag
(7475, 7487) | -0.02 mag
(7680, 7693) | 0.02 mag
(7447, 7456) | -0.14 mag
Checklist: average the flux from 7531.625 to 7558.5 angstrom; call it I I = 3.56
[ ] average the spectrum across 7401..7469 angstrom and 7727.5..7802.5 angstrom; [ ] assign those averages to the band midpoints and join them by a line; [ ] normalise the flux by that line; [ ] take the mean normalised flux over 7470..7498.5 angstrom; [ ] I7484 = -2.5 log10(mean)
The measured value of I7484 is 0.072 mag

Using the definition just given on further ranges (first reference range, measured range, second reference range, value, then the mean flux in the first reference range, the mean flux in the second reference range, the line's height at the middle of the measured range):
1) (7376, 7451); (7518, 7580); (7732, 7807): 0.04 mag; 3.72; 3.68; 3.71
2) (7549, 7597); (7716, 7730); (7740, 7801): 0.03 mag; 3.6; 3.66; 3.64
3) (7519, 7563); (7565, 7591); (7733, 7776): 0.00 mag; 3.59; 3.63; 3.6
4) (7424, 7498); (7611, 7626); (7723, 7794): 0.06 mag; 3.67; 3.64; 3.65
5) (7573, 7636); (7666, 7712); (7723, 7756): -0.01 mag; 3.4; 3.6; 3.53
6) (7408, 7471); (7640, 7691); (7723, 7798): 0.06 mag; 3.8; 3.63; 3.68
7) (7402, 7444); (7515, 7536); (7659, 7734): 0.05 mag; 3.75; 3.55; 3.67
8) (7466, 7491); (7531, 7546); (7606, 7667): 0.01 mag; 3.6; 3.43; 3.53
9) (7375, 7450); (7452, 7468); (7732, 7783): 0.03 mag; 3.71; 3.61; 3.69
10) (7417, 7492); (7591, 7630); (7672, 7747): 0.10 mag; 3.72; 3.59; 3.64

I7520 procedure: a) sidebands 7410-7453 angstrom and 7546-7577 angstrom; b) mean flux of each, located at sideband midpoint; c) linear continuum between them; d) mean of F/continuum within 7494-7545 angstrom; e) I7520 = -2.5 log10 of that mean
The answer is 0.09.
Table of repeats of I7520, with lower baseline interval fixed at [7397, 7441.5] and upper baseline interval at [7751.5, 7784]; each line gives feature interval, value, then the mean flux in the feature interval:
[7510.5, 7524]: 0.05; 3.55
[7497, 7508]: 0.19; 3.12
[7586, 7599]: 0.09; 3.4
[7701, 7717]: 0.01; 3.61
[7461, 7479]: 0.08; 3.47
